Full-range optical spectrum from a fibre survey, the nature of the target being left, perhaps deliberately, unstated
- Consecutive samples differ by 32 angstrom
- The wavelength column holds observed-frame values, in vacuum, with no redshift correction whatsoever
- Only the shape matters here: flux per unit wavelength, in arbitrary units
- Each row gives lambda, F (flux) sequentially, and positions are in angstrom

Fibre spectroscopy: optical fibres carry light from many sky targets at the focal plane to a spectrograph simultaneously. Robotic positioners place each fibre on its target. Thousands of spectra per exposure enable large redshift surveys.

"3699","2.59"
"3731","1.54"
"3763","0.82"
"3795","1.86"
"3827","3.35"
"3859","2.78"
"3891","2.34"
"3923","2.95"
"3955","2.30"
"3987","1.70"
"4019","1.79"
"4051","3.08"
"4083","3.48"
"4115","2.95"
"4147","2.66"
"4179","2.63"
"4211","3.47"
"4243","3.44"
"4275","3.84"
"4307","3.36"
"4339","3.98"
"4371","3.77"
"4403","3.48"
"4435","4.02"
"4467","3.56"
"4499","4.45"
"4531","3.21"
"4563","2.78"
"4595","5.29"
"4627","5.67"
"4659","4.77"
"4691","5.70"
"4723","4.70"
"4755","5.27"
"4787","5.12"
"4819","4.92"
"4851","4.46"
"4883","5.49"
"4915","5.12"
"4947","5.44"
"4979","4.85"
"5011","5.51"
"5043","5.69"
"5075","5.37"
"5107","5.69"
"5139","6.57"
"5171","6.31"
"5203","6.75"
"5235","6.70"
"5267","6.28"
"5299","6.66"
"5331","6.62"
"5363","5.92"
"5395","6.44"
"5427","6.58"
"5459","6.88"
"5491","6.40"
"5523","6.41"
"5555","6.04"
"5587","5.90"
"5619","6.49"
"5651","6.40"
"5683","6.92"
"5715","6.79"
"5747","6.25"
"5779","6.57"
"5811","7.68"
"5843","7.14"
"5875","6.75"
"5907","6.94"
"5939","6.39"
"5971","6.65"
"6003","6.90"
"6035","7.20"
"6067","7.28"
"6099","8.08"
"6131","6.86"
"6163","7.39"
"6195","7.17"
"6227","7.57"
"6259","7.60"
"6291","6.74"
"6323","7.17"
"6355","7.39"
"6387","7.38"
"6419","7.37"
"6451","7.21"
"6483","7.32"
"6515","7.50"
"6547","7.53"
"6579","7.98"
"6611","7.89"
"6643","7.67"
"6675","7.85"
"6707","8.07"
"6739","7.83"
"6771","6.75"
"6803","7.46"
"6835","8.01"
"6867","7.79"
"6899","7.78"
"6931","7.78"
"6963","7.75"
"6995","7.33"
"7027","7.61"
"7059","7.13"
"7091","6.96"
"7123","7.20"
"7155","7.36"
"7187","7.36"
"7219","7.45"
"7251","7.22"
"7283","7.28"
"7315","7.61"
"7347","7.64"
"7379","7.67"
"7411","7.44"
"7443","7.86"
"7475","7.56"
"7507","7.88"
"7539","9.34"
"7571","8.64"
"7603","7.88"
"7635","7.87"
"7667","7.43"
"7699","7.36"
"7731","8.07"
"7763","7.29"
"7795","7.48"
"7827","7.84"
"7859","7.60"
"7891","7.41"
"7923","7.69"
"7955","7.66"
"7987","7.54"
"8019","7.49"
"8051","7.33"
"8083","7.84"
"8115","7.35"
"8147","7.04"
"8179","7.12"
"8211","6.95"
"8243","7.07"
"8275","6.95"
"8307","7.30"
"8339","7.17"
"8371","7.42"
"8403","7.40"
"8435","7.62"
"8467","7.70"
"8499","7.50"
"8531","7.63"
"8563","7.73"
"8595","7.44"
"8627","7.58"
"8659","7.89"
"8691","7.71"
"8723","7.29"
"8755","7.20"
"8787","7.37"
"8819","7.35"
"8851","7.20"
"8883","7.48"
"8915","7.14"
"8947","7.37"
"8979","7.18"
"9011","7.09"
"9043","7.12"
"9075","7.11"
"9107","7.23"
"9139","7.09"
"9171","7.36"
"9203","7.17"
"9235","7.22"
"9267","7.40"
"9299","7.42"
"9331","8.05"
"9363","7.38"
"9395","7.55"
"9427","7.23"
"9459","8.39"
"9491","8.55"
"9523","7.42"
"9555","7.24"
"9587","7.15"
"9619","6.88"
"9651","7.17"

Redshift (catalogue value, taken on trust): 0.148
